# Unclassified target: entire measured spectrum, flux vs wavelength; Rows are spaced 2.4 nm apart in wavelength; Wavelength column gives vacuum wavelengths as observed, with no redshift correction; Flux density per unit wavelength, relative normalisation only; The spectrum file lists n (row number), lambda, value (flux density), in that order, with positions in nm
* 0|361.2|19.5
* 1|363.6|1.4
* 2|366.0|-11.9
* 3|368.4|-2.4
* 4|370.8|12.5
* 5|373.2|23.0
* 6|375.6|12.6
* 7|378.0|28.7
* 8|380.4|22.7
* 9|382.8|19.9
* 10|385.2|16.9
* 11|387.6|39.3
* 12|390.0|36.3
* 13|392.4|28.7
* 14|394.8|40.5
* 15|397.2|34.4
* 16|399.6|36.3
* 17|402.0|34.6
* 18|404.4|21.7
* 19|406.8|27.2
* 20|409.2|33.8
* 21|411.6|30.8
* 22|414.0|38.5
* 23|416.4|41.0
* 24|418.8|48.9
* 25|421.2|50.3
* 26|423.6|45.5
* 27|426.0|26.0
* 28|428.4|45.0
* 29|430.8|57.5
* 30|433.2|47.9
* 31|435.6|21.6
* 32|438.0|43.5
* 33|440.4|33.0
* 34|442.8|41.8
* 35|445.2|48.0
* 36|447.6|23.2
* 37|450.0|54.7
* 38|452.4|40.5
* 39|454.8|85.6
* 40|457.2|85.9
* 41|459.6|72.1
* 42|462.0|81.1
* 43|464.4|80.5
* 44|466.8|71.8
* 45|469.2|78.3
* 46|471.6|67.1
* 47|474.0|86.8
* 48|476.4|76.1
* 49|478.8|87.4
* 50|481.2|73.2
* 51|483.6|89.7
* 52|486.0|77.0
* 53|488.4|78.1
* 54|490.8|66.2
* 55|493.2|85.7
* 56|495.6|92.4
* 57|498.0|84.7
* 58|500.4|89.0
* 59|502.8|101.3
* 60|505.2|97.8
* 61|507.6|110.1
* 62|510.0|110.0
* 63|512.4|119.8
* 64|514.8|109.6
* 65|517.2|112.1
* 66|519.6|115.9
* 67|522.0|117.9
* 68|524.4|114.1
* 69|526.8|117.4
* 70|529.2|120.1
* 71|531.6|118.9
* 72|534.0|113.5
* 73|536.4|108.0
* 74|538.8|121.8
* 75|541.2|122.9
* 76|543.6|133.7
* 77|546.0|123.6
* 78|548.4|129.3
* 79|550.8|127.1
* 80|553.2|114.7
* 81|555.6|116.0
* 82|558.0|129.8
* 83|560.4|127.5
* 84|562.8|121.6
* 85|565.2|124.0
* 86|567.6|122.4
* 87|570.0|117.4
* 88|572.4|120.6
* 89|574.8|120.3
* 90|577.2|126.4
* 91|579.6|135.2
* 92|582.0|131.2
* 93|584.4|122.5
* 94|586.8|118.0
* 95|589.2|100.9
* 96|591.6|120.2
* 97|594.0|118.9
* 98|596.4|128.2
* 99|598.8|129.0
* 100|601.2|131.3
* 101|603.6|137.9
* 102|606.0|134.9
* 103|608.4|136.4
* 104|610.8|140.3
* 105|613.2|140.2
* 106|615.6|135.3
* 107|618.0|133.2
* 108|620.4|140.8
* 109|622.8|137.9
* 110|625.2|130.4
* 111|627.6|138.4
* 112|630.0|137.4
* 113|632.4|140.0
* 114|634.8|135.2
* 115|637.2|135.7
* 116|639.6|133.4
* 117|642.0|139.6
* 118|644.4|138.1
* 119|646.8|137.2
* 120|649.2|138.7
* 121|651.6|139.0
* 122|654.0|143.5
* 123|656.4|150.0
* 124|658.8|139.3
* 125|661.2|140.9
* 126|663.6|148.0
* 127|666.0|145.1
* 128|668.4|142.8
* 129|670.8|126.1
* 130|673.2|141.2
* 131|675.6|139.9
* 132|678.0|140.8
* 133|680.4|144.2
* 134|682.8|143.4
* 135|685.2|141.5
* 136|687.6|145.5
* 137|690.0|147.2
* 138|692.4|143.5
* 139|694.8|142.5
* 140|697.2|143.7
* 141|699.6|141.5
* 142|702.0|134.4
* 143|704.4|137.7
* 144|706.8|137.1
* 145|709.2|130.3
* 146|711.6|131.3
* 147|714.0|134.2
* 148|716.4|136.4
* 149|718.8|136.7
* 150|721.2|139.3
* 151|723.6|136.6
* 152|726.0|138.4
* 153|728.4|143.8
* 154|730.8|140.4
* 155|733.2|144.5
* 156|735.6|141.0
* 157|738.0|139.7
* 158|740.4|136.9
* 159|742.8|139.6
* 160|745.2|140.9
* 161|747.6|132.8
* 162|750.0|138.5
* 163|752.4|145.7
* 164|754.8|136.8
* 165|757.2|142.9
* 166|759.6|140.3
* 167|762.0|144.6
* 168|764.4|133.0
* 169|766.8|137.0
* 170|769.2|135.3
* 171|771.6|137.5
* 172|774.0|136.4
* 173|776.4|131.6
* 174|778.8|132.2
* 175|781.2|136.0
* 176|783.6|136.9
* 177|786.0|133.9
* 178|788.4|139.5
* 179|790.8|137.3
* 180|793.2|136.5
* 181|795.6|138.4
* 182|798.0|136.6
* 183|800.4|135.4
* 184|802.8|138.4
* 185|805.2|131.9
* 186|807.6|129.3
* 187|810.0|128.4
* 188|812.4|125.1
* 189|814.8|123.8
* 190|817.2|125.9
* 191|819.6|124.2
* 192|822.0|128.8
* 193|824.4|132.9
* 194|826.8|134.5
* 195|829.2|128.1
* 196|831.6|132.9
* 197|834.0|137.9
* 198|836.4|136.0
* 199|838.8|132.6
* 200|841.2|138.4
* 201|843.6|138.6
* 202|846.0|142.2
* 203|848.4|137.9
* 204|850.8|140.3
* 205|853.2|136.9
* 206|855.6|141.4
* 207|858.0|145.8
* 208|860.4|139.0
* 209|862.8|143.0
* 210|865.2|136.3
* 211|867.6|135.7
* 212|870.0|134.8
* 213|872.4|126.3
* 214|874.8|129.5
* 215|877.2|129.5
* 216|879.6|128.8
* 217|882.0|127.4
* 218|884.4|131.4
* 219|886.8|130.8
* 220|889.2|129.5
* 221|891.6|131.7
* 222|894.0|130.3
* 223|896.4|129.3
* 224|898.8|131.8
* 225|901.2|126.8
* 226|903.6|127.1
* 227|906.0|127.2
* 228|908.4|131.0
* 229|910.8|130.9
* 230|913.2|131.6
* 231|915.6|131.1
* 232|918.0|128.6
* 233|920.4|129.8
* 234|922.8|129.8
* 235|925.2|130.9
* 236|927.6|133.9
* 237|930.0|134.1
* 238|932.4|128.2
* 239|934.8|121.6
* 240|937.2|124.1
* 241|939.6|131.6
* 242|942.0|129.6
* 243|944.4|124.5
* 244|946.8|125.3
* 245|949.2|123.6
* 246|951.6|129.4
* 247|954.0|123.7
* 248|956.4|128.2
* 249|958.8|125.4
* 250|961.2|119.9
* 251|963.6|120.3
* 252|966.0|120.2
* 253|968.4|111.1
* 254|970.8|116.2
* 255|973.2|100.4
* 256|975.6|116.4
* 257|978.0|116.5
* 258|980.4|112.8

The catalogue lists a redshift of 0.138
